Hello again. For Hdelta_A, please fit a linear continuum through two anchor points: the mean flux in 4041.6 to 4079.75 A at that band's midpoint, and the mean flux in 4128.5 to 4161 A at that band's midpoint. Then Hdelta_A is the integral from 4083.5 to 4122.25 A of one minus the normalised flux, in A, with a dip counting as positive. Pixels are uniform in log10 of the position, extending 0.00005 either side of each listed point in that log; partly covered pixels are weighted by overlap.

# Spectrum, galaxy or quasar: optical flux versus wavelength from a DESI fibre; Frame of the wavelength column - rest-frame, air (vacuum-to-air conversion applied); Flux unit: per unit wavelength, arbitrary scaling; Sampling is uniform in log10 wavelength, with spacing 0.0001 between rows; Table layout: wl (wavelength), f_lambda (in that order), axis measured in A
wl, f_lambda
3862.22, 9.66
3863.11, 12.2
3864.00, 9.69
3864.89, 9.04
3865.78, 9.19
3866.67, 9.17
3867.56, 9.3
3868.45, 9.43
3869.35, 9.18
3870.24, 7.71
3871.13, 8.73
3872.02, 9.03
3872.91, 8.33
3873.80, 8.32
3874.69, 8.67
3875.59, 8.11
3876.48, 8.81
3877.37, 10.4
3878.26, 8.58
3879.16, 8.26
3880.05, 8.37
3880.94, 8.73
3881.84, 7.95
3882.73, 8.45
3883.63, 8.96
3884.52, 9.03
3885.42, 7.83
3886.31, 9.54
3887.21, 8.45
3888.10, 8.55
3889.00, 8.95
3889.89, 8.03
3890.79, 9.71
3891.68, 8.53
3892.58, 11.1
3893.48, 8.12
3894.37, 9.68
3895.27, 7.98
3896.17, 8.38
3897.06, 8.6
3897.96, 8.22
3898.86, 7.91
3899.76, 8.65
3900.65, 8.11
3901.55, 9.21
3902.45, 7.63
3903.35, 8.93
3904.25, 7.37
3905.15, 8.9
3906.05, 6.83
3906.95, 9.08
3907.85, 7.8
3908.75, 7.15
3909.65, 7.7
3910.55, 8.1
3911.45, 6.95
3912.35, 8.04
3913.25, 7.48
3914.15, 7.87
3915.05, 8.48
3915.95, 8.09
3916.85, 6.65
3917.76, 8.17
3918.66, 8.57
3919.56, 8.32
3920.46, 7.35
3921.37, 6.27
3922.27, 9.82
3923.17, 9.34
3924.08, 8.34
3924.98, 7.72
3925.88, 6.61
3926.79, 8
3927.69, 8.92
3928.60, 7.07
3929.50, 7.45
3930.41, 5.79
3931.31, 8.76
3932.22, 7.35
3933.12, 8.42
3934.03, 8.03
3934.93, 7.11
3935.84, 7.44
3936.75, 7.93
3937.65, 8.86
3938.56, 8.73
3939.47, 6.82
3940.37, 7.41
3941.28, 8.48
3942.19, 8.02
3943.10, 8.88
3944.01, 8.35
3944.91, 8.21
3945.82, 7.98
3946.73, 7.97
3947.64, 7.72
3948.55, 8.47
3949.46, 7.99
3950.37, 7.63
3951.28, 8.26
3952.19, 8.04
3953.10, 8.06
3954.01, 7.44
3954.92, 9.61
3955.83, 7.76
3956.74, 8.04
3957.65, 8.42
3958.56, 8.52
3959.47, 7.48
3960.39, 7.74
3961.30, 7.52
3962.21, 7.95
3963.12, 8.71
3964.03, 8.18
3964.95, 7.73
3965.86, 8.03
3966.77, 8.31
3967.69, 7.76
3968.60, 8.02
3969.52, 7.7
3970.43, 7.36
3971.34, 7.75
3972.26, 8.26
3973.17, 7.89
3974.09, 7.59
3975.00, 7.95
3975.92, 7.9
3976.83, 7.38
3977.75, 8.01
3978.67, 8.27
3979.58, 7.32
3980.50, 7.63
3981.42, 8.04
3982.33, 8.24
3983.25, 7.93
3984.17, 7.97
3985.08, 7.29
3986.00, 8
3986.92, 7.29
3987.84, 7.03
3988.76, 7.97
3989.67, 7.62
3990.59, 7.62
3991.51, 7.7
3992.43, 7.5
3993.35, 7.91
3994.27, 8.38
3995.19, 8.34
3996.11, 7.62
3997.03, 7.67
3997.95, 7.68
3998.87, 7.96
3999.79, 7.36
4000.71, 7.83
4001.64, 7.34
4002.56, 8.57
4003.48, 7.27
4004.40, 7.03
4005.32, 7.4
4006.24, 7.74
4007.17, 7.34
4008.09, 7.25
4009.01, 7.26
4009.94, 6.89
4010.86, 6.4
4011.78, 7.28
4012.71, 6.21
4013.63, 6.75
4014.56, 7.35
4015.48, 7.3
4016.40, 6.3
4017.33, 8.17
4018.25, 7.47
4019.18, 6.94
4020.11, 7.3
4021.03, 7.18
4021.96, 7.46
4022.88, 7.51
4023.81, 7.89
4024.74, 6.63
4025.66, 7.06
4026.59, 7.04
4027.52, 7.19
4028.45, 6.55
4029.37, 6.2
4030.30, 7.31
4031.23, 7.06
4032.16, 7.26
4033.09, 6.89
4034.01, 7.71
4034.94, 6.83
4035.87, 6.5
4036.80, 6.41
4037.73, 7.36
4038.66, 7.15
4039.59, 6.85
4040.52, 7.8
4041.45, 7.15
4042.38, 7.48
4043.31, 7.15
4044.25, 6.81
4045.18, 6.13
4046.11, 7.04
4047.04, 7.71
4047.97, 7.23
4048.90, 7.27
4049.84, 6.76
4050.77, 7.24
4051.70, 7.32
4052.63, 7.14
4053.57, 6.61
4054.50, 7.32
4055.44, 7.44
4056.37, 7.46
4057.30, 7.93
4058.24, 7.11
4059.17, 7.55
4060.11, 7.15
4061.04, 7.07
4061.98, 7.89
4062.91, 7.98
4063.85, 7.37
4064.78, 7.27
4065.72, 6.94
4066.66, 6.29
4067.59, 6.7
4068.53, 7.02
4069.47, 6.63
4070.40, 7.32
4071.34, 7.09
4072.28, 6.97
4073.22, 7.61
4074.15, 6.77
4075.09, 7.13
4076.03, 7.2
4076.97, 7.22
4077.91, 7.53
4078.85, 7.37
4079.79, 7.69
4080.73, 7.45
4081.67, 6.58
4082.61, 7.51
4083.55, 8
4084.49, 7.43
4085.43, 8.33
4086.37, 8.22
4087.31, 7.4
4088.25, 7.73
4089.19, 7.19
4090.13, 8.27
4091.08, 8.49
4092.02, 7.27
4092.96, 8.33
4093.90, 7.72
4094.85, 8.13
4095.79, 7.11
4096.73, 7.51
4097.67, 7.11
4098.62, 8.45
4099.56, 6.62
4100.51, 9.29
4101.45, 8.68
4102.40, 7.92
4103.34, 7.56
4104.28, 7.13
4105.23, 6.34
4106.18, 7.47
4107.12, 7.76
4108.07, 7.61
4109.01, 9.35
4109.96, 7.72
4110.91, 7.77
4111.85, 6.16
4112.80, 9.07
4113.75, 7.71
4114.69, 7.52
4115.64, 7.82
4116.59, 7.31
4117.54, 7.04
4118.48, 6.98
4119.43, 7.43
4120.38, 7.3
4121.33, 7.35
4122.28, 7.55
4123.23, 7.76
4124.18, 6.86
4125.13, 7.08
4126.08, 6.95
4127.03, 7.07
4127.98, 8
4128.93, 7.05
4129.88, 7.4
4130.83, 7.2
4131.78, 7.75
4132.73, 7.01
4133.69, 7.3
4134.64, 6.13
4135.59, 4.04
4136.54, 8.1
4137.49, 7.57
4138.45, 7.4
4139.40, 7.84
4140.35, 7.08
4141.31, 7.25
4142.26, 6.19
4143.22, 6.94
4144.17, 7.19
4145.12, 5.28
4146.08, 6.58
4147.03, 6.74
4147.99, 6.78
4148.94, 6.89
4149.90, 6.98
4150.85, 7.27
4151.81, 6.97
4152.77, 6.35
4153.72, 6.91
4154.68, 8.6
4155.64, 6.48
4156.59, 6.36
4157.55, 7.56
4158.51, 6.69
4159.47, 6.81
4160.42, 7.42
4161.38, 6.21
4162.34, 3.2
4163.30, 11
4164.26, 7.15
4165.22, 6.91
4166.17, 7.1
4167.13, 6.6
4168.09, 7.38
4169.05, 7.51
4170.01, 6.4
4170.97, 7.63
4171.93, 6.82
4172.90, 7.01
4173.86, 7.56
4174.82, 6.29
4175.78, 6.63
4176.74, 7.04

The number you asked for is -3.4 A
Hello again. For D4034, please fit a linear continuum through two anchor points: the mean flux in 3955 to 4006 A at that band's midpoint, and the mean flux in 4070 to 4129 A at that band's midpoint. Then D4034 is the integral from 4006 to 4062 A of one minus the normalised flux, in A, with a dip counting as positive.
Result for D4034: 4.1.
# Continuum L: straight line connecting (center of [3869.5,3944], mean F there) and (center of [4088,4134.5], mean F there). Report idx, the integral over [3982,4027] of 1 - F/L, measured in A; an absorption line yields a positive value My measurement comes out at 2.6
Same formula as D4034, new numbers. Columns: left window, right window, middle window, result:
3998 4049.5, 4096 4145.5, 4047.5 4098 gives -0.80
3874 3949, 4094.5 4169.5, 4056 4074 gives 0.75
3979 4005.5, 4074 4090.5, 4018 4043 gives 1.68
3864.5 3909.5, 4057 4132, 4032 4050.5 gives 1.66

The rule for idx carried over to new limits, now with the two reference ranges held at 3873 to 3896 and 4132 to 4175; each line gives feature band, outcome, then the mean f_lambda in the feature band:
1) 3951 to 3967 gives 0.3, 8.1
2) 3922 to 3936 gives 1.0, 7.87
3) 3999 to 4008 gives 0.5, 7.54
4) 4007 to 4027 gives 1.8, 7.13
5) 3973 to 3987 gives 0.5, 7.8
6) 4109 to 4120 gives -0.6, 7.58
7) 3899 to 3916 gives 1.1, 8.02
